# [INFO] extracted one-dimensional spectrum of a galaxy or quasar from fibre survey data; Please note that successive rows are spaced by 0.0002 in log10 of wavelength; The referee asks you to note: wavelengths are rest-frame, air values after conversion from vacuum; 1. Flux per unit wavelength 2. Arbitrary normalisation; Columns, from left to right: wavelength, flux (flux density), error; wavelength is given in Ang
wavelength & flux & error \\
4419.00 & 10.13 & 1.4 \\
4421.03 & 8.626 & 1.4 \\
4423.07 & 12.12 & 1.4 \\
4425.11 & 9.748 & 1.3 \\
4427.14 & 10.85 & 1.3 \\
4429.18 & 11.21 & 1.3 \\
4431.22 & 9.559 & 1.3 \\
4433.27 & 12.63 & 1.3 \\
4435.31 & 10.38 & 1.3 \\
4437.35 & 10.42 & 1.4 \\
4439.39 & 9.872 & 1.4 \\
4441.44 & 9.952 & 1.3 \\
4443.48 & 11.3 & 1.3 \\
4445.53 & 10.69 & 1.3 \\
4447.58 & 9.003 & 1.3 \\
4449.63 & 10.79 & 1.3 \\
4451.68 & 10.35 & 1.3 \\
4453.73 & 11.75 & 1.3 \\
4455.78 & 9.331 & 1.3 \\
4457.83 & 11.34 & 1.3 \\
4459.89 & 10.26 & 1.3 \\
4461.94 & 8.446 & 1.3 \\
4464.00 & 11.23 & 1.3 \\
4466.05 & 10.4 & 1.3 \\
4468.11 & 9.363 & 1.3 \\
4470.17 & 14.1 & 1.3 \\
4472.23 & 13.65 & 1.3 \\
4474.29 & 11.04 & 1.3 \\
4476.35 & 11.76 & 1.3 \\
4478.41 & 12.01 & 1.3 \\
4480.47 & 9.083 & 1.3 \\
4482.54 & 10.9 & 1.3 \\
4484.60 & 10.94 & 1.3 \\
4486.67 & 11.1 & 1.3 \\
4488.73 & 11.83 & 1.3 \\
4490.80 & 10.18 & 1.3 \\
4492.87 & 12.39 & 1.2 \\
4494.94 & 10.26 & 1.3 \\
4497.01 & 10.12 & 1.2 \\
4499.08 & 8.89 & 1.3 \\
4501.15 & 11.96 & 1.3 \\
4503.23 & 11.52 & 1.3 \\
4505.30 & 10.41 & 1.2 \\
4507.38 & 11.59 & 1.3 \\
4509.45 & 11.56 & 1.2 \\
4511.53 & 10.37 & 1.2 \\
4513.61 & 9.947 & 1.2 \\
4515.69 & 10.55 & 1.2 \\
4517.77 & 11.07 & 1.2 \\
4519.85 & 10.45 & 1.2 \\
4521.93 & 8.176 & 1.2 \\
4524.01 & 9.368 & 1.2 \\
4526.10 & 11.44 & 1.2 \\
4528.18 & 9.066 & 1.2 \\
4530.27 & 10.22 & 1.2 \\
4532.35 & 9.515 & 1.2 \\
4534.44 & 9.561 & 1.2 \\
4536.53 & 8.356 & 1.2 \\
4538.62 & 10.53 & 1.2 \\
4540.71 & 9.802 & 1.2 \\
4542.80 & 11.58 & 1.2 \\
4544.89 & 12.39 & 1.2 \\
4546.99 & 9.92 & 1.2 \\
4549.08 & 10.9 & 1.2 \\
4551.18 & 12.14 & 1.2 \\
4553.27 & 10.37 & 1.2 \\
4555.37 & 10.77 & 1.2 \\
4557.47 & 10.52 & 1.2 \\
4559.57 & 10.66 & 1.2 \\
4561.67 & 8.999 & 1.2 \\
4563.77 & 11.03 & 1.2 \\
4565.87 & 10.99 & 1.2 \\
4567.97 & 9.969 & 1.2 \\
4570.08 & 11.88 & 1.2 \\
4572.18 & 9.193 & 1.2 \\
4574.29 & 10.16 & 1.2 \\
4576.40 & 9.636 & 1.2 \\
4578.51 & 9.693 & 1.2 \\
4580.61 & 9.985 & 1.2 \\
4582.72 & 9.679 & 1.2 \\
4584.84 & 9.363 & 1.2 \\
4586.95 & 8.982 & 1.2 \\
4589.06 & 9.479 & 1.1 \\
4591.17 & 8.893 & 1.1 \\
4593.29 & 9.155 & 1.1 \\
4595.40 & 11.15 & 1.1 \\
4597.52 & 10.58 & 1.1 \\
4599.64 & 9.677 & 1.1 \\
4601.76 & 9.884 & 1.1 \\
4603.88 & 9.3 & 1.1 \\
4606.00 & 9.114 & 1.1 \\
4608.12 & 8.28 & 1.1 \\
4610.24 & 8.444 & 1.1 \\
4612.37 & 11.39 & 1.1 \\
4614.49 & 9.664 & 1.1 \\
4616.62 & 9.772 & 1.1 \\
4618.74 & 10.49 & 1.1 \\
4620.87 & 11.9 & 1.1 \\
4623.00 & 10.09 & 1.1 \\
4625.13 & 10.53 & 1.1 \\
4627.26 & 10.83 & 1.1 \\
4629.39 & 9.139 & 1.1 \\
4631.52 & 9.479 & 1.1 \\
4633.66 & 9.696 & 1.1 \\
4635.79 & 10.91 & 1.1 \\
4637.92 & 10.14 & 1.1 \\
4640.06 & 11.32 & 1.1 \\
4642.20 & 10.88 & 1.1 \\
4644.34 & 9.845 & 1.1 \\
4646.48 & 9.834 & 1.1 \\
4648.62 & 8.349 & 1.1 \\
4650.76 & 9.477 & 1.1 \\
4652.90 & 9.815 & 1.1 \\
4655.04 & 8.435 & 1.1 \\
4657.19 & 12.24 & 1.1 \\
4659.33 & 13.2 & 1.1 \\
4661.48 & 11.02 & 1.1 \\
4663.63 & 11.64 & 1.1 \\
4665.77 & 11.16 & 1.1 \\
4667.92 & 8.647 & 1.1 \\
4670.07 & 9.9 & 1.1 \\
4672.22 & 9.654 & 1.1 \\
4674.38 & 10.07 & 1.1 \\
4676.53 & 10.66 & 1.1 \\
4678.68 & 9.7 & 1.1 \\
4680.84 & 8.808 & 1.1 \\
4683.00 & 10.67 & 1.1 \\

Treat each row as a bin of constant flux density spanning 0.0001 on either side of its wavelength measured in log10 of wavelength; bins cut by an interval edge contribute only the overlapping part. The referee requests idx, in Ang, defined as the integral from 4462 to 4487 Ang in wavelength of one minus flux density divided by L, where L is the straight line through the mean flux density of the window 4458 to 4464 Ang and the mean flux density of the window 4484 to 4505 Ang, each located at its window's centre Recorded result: -2.1 Ang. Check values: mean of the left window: 9.95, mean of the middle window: 11.2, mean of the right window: 10.9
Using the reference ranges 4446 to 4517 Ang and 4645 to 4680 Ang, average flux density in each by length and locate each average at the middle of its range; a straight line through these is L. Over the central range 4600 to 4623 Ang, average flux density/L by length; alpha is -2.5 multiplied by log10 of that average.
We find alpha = 0.06 mag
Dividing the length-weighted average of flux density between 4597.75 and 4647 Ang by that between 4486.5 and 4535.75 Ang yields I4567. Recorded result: 1.0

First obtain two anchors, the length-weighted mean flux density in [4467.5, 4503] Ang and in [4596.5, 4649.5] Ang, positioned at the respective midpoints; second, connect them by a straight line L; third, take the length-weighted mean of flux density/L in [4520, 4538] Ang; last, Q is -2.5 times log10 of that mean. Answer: 0.14 mag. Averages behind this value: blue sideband 11.2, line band 9.54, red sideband 9.99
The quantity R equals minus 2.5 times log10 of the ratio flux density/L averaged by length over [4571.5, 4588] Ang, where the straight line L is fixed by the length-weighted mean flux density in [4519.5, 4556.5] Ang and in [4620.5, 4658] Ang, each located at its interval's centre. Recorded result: 0.07 mag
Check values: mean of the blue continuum 10.3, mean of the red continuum 10.1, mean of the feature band 9.59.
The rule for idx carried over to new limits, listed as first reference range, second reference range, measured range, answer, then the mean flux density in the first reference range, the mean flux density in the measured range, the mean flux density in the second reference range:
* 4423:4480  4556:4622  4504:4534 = 0.3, 10.8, 10.3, 9.94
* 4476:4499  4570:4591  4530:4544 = 0.4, 10.9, 9.96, 9.67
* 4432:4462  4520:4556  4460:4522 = -3.0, 10.5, 10.9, 10.2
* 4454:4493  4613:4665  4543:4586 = 0.9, 11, 10.4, 10.4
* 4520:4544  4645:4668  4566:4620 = 1.8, 9.83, 9.78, 10.4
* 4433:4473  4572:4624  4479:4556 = -1.8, 10.7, 10.5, 9.77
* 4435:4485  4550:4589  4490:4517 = -0.6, 10.7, 10.8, 10.2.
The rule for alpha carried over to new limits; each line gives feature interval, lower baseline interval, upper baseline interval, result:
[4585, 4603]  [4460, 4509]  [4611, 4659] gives 0.08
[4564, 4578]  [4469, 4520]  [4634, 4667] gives 0.05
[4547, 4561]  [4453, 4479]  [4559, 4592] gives -0.06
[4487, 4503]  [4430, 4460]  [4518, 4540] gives -0.08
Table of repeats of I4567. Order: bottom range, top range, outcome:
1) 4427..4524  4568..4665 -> 0.94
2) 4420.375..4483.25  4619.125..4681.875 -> 0.96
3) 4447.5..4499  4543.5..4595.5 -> 0.94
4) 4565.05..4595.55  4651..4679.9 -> 1.06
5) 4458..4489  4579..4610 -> 0.86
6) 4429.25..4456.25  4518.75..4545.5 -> 0.95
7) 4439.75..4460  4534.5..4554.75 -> 1.01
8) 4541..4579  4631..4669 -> 0.98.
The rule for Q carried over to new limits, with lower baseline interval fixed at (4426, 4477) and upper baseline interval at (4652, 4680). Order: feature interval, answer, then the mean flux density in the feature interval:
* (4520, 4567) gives 0.036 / 10.3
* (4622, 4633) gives 0.055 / 10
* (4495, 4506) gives 0.015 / 10.6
